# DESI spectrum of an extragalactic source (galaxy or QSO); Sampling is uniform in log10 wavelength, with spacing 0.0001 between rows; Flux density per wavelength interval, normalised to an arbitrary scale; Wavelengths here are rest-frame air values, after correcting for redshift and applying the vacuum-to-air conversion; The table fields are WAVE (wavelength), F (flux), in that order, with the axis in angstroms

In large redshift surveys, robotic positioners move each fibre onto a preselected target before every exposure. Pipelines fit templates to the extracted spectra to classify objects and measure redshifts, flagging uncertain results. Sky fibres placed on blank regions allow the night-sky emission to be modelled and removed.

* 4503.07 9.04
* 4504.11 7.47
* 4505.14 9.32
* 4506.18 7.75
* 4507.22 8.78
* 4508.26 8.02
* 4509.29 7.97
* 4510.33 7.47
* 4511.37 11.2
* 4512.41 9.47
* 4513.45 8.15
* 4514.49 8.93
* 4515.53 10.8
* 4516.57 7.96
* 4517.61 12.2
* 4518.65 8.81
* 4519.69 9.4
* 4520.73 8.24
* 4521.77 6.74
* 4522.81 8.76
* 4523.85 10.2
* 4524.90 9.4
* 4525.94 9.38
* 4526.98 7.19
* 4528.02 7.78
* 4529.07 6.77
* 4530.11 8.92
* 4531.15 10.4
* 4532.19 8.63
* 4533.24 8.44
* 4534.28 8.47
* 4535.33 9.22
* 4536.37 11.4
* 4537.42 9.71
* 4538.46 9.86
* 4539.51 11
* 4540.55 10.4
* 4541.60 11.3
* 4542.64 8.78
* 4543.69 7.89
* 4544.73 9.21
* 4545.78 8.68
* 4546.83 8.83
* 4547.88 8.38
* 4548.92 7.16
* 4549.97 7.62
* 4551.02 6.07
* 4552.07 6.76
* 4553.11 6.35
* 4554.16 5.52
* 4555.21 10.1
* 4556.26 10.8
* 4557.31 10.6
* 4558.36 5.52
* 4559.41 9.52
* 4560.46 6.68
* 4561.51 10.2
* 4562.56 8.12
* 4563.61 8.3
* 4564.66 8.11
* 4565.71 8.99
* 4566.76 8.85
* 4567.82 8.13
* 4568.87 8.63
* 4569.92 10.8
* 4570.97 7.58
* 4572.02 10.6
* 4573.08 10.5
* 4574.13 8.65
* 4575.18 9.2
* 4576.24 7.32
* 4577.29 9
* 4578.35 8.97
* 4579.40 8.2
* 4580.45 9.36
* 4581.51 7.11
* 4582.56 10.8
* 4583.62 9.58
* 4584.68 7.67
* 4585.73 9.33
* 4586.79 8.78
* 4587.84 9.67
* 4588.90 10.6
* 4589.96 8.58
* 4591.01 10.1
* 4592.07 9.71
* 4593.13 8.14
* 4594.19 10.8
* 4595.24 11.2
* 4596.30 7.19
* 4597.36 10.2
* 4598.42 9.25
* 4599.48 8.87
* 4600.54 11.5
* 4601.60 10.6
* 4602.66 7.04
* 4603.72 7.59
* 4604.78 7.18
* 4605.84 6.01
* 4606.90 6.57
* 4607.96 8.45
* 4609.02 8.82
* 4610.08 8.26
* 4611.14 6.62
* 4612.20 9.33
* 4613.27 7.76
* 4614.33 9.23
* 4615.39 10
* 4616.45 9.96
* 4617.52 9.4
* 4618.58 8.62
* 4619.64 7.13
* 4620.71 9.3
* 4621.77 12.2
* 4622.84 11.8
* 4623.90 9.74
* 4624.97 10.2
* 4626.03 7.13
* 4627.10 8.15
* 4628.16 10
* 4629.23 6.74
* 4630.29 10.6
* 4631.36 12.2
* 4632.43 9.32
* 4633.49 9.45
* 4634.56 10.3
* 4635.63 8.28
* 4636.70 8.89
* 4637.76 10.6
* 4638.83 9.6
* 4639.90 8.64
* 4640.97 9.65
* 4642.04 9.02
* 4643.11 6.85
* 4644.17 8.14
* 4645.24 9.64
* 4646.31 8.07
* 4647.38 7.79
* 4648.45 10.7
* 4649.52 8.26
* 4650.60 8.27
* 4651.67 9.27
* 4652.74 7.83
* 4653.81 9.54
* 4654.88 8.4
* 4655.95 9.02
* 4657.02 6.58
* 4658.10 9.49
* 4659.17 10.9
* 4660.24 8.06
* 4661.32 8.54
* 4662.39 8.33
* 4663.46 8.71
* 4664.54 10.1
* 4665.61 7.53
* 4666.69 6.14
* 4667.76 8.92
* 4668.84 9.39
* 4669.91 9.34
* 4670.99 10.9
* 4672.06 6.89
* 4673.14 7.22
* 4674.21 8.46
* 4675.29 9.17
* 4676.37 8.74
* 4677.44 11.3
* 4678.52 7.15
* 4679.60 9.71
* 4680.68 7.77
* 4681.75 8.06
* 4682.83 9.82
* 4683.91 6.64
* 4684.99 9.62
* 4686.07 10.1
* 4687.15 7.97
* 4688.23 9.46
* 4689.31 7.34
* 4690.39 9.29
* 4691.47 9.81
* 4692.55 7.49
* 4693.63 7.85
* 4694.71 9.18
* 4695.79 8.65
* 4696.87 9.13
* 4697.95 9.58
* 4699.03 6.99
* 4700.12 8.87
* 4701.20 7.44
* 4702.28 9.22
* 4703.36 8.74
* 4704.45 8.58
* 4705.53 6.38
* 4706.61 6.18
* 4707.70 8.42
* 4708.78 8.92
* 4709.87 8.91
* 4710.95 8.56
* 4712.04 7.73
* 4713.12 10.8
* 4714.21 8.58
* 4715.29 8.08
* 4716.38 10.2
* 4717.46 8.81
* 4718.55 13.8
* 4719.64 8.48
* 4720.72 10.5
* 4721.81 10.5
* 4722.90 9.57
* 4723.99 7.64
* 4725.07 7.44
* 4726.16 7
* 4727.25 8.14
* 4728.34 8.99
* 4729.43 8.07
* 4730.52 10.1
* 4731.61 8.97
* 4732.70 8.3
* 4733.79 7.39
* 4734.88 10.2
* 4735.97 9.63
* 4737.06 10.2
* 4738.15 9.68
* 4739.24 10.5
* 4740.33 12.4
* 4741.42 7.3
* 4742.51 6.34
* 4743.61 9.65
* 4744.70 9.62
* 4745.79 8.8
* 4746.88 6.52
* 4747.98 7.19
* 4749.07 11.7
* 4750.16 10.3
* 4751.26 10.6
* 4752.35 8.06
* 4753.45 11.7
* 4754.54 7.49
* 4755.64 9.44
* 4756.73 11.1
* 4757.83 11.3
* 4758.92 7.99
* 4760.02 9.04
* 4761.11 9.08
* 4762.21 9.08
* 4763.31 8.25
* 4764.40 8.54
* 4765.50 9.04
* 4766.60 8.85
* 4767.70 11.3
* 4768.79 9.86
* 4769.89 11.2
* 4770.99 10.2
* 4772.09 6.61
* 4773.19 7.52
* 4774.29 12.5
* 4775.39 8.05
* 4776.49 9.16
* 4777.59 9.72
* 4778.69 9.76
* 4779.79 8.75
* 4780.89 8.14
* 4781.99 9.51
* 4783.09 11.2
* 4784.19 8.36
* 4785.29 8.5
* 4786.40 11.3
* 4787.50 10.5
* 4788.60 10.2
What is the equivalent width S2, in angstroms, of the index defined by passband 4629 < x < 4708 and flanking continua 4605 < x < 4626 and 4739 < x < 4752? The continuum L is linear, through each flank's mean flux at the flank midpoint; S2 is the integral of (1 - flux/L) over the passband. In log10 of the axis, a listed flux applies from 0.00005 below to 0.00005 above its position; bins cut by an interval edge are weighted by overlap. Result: 2.3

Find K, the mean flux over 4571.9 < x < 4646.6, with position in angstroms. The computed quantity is 9.06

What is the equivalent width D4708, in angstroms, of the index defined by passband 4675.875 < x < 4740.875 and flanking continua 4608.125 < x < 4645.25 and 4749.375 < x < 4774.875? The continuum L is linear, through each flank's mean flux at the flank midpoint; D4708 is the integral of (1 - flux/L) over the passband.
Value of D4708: 3.5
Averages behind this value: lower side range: 9.18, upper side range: 9.54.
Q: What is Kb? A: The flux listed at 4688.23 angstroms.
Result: 9.46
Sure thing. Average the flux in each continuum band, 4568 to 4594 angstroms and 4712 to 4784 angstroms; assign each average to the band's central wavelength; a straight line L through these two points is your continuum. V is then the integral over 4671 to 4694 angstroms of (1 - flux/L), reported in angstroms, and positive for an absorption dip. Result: 1.5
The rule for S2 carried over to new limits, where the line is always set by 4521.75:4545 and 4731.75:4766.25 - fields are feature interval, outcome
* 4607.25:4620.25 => 0.84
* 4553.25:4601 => 0.84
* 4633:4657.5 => 1.03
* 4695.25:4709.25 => 1.50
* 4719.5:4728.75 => 0.53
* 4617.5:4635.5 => -0.63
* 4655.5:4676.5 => 1.36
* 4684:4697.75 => 0.67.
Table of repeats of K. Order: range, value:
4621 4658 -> 9.15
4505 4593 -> 8.86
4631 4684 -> 8.84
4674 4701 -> 8.71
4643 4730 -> 8.68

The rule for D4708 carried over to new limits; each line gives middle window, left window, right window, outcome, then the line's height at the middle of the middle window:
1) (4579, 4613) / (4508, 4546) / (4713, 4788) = 1.3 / 9.18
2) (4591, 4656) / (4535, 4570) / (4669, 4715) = -2.6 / 8.66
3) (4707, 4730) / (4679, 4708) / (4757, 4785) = -0.7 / 8.74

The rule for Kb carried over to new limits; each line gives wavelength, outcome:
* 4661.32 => 8.54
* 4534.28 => 8.47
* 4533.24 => 8.44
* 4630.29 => 10.6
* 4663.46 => 8.71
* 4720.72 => 10.5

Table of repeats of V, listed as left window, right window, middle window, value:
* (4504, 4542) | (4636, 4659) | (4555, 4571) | 0.3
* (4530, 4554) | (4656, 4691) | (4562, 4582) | 0.0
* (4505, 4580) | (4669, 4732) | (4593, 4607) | 0.0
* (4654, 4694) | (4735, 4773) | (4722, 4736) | 0.9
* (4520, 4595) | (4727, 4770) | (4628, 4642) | -0.8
